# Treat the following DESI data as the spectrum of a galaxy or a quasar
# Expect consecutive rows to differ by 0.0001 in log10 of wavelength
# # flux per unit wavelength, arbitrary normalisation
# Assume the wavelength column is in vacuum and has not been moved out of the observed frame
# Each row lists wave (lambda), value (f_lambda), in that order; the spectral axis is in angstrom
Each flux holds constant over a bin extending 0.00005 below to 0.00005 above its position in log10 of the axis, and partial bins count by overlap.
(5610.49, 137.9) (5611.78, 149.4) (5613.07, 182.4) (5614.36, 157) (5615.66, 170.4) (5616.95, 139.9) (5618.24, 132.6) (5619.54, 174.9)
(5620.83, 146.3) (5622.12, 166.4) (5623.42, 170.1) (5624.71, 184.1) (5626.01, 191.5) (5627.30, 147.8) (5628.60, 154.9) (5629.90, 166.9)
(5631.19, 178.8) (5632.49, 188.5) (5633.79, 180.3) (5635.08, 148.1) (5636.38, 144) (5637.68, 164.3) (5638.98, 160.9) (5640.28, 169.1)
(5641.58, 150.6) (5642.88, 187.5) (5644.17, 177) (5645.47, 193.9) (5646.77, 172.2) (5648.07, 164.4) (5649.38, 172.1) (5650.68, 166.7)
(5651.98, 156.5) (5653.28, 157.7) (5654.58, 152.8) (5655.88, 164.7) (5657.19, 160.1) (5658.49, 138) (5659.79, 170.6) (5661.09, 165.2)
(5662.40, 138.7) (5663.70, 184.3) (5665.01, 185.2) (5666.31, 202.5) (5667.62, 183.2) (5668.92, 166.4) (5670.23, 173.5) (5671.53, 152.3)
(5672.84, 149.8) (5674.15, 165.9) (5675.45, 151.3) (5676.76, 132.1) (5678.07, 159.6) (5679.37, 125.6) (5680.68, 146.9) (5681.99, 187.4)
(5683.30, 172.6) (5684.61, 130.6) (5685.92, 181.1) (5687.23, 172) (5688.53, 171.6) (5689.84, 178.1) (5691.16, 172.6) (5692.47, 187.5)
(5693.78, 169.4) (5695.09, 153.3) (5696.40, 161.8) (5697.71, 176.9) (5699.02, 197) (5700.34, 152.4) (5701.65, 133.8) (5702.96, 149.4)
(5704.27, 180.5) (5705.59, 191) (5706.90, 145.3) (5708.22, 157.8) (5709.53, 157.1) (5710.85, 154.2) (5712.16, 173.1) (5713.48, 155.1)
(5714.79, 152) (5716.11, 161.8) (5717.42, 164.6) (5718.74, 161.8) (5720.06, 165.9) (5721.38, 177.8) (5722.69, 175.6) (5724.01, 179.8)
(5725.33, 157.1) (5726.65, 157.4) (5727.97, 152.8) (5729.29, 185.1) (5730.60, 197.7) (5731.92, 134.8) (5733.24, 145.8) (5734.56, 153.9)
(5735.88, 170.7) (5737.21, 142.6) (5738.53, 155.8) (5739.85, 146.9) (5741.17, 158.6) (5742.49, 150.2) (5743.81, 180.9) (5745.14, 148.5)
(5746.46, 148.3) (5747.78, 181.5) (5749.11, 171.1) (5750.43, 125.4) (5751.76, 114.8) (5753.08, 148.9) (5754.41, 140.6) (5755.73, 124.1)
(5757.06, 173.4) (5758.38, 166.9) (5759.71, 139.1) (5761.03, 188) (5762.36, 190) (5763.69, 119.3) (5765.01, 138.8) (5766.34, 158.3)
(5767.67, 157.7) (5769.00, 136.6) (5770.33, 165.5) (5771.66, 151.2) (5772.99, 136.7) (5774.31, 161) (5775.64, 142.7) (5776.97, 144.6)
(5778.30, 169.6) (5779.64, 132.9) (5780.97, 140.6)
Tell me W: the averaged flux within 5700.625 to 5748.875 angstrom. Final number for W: 161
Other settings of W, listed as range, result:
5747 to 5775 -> 152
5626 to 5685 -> 164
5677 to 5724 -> 164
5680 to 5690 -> 167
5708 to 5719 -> 160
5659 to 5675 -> 169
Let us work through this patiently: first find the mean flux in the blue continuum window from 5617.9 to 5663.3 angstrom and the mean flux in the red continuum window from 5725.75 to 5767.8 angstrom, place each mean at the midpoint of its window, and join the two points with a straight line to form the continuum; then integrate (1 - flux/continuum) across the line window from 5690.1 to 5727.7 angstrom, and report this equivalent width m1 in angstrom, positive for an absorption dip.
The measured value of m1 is -1.5 angstrom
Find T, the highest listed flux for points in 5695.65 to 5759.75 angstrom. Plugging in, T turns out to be 197.7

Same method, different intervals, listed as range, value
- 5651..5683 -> 202.5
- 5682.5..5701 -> 197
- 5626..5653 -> 193.9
